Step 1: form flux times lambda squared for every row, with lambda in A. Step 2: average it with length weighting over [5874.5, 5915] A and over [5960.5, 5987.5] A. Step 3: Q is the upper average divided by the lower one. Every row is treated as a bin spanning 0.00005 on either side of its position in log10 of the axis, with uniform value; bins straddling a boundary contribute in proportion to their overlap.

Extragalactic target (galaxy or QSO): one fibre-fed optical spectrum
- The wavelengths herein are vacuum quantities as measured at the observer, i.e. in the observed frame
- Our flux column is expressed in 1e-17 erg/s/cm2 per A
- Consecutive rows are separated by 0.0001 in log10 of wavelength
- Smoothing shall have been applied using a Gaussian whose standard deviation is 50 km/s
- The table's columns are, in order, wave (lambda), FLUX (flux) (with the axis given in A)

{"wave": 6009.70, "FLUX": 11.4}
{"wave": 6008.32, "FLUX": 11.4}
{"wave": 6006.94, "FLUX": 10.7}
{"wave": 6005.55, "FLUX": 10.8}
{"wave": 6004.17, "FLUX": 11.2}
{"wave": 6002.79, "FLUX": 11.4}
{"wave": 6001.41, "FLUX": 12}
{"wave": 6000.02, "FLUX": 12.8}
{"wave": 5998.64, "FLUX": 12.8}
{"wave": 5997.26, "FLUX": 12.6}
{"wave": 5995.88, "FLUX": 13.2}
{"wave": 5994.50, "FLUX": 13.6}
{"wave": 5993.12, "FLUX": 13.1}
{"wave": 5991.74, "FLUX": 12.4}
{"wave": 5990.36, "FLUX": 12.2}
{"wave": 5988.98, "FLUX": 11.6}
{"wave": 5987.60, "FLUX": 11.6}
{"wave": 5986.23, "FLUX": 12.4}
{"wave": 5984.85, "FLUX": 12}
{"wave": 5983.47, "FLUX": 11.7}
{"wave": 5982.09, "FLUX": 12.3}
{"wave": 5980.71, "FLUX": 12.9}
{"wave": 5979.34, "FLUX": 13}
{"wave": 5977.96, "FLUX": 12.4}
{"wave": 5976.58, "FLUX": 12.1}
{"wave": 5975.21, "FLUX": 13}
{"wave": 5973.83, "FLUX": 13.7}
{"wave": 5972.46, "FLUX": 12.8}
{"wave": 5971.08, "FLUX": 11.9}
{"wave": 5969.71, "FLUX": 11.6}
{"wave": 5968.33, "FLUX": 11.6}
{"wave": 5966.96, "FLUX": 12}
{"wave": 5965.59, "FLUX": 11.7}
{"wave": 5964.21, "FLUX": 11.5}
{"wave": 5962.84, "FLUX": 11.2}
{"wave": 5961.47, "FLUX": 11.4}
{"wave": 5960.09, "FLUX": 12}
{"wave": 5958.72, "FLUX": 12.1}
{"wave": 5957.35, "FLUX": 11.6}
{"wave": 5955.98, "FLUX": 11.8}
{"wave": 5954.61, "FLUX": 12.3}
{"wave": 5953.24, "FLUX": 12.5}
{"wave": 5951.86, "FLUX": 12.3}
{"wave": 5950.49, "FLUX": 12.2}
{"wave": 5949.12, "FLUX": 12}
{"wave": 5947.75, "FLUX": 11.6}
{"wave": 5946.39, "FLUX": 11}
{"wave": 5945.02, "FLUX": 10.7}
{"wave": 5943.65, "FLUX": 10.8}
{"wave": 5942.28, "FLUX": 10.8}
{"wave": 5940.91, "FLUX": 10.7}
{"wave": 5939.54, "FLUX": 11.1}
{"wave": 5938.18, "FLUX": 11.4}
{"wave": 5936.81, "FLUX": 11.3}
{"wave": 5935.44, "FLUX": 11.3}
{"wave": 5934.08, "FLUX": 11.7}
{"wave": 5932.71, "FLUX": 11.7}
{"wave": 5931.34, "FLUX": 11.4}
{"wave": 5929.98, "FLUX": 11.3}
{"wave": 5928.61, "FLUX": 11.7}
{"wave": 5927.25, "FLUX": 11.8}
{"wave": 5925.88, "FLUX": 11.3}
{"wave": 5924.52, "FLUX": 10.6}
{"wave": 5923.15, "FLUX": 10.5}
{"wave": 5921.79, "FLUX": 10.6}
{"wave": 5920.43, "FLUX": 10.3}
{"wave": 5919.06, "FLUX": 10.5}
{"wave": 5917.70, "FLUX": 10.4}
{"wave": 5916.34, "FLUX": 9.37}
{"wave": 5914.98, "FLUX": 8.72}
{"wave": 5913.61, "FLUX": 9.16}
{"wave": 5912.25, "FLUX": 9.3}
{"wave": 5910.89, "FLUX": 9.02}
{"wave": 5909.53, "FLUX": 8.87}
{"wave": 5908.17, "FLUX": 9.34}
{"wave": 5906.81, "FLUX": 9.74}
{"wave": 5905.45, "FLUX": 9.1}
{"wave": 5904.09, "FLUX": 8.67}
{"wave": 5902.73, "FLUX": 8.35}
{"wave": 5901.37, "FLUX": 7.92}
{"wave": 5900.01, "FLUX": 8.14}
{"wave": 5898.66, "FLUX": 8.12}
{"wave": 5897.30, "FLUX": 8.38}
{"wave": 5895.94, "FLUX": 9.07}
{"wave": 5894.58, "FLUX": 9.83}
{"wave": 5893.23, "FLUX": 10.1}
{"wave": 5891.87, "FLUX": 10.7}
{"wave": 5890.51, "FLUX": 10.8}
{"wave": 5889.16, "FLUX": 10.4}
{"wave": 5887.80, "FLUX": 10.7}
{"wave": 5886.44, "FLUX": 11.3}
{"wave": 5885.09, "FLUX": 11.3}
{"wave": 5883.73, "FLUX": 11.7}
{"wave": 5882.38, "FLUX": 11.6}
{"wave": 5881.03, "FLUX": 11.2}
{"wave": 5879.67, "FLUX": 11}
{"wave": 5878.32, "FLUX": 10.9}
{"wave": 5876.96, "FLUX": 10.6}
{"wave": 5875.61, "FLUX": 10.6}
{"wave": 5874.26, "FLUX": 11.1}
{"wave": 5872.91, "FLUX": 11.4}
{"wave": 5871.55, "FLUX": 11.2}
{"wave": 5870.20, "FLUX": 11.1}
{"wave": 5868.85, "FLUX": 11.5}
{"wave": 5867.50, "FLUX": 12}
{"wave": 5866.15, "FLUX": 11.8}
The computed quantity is 1.27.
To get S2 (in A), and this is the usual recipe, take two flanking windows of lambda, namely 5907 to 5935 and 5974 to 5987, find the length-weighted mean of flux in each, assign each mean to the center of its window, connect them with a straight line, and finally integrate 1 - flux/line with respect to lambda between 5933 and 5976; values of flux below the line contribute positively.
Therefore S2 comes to -0.7 A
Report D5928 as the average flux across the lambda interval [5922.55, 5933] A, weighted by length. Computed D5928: 11.3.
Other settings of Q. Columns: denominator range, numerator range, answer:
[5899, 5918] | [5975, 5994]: 1.41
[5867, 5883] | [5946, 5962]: 1.10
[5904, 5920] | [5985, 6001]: 1.37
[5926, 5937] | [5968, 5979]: 1.09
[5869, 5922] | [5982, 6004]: 1.27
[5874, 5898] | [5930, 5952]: 1.09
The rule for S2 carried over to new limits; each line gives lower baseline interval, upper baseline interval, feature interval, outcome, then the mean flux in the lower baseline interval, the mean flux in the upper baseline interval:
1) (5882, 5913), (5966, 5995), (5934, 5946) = -0.02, 9.65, 12.4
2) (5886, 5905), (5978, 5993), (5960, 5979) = -0.53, 9.43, 12.3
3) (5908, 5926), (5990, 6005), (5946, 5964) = -1.27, 9.83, 12.5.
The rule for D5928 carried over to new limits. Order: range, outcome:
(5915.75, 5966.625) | 11.3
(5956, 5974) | 11.9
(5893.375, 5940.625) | 10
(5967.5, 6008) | 12.2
